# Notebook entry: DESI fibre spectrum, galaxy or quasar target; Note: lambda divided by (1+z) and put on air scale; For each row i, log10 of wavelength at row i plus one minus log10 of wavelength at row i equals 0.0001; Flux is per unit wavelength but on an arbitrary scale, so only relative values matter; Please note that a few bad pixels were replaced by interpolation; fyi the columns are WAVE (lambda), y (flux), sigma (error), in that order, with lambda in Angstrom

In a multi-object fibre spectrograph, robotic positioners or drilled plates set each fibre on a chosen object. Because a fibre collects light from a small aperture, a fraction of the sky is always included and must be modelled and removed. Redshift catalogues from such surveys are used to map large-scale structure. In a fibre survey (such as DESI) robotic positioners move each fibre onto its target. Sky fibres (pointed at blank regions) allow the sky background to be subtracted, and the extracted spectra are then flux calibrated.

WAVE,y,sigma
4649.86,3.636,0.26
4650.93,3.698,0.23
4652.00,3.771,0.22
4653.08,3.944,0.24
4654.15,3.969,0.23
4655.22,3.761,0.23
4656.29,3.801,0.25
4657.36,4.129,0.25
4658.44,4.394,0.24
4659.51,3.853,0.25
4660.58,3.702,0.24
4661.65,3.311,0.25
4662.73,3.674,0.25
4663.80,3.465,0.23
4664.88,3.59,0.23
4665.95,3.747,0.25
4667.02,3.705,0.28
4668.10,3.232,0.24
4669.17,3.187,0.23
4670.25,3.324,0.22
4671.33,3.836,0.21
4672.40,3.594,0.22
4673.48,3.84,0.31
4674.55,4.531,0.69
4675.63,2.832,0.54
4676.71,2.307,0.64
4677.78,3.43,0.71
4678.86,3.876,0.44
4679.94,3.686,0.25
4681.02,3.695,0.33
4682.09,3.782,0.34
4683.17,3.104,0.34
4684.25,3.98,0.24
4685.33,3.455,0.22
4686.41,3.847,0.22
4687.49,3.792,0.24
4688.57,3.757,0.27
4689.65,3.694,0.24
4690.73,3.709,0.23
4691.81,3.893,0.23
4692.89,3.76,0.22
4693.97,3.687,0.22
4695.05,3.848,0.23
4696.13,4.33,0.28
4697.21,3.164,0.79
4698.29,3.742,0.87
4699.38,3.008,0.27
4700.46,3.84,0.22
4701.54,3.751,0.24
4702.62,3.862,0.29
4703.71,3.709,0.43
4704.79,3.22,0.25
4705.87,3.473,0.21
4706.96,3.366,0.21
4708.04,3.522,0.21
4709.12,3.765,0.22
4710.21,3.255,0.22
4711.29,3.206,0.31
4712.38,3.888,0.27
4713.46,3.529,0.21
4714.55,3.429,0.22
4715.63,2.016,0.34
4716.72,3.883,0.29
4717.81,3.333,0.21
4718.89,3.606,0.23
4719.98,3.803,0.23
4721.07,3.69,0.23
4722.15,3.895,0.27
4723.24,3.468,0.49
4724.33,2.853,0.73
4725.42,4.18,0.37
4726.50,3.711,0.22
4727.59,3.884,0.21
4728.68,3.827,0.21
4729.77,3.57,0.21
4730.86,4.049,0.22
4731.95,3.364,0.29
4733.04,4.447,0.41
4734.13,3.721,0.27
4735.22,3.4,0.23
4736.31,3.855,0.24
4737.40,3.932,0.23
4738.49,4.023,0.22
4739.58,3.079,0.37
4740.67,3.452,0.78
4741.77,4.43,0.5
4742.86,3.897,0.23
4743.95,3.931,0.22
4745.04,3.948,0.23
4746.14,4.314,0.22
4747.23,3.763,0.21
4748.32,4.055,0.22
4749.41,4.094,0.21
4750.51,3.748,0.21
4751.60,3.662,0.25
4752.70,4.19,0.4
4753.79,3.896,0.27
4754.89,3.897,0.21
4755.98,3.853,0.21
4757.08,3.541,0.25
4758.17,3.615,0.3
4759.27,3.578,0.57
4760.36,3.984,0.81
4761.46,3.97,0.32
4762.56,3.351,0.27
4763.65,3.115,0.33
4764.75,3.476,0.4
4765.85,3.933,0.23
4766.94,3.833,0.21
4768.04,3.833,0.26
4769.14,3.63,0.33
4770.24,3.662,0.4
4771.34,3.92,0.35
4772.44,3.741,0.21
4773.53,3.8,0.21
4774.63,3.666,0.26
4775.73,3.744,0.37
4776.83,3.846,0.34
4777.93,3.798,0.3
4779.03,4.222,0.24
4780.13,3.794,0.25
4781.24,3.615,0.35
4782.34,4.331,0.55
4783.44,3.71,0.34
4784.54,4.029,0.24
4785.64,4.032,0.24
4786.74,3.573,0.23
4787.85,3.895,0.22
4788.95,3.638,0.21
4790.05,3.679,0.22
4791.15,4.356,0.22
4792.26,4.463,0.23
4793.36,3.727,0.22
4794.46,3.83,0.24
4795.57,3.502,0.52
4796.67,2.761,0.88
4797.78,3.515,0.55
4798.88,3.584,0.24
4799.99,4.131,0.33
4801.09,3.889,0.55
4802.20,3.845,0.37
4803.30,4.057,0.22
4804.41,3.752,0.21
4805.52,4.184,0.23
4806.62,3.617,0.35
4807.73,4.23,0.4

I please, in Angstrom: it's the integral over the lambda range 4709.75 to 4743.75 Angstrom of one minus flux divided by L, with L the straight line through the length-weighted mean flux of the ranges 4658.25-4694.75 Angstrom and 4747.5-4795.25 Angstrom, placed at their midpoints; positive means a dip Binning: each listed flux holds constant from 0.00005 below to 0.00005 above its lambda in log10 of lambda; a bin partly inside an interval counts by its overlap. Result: 0.8 Angstrom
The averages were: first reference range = 3.62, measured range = 3.64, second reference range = 3.82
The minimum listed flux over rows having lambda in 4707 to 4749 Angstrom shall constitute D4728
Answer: 2.016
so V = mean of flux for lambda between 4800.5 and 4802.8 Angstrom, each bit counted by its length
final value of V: 3.89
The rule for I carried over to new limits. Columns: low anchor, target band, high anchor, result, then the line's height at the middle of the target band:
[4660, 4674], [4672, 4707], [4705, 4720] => -1.4 Angstrom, 3.49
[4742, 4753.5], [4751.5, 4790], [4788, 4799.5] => 0.6 Angstrom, 3.84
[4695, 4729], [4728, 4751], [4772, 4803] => -1.3 Angstrom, 3.65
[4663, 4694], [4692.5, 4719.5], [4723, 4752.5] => 1.2 Angstrom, 3.7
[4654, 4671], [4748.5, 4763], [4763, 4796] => -0.1 Angstrom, 3.78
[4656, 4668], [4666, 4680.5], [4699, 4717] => 0.7 Angstrom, 3.67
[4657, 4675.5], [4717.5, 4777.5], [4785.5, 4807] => -0.1 Angstrom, 3.76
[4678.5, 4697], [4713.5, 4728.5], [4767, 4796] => 1.0 Angstrom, 3.78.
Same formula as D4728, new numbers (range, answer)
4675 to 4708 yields 2.307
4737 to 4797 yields 2.761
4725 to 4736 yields 3.364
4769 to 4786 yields 3.615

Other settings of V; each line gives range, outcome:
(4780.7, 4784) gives 3.89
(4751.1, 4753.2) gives 3.92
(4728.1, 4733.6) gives 3.85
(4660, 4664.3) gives 3.54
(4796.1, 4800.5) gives 3.49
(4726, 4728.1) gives 3.8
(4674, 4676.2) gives 3.66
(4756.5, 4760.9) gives 3.68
